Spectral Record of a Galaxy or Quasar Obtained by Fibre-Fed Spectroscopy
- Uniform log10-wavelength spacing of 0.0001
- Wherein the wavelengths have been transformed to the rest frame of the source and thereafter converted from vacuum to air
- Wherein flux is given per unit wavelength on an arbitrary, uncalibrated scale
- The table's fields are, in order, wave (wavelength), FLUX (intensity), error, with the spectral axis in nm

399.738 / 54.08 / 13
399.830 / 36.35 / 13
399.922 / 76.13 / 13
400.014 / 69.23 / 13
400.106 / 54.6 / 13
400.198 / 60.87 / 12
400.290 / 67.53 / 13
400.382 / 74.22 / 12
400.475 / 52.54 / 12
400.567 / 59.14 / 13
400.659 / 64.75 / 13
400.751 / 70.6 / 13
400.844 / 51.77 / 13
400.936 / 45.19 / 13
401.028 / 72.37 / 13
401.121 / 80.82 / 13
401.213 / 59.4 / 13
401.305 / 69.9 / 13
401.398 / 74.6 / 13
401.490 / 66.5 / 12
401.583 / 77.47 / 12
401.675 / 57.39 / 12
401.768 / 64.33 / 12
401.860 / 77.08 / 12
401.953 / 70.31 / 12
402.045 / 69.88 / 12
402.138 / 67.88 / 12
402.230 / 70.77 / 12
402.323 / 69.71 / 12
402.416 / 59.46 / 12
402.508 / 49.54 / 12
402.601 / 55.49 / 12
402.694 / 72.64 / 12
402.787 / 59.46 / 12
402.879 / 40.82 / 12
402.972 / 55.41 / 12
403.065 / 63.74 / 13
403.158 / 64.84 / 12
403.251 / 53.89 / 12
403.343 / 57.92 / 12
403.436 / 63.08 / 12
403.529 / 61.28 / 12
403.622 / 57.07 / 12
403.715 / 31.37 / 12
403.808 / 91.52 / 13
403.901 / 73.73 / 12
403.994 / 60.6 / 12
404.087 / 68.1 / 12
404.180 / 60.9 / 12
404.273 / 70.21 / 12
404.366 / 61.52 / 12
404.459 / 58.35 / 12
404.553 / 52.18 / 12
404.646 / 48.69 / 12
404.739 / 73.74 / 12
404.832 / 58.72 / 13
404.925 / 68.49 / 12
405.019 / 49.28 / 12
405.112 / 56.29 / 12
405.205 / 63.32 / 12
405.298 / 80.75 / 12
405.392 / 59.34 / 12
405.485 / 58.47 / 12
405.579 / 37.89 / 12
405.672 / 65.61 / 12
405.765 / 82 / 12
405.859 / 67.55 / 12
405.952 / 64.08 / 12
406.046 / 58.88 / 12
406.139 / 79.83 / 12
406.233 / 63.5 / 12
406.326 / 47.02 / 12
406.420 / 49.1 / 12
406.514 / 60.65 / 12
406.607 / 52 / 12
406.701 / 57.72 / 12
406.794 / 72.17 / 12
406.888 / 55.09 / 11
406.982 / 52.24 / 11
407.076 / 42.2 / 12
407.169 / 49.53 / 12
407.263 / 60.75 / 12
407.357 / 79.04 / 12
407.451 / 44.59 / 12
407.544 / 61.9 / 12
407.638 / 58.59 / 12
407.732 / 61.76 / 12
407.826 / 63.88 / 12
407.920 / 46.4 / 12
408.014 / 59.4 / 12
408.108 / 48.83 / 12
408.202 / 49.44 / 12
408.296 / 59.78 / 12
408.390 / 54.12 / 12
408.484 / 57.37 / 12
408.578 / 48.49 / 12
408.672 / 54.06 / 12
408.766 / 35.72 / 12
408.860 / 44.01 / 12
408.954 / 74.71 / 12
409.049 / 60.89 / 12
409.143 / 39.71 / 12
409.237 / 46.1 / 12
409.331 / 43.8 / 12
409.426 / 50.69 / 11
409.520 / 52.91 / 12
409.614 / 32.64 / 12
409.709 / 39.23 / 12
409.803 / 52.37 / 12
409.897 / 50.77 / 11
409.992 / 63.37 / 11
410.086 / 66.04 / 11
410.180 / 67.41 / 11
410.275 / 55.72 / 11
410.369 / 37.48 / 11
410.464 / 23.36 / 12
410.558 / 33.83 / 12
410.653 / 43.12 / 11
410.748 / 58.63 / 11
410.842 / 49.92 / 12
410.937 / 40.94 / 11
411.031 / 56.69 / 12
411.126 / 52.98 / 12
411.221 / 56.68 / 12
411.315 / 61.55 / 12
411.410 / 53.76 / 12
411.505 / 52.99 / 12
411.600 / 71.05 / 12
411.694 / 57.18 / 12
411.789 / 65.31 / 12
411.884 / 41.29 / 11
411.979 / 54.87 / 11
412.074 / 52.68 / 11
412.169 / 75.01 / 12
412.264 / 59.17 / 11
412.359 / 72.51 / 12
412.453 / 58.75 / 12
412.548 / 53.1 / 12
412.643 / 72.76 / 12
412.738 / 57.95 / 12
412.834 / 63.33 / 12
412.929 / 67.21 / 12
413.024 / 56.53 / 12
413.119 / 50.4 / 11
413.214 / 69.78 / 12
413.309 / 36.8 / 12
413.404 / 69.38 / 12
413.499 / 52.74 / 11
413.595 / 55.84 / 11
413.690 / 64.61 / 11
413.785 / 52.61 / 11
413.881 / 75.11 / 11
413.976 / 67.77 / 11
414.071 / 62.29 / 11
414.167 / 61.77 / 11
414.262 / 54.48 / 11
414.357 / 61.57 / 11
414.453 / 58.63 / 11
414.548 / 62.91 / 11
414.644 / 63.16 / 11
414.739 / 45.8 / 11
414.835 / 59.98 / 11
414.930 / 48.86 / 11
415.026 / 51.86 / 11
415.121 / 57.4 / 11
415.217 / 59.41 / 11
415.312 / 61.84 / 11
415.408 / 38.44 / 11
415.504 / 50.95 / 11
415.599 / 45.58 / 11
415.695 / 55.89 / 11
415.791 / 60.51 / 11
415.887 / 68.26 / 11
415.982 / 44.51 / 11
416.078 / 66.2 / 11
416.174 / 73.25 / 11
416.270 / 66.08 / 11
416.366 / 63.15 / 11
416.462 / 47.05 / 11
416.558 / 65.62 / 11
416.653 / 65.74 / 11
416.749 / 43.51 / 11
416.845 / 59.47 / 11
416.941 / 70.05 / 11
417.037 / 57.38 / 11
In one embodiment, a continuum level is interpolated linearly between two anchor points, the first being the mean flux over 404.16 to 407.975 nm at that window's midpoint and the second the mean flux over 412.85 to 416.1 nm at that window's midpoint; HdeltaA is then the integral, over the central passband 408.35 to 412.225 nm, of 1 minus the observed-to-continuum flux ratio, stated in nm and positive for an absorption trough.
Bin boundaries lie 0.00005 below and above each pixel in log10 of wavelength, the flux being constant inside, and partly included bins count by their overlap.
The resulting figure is 0.45 nm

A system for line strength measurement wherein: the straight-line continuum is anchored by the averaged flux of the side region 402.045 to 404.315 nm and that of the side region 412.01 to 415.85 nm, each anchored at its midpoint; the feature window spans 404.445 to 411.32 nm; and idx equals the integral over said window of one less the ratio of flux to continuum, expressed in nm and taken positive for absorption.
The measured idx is 0.61 nm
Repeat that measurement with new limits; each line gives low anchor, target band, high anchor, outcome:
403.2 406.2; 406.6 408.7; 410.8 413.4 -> 0.16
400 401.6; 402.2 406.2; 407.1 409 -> -0.09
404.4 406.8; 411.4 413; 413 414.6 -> -0.02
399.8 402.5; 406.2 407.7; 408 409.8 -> -0.08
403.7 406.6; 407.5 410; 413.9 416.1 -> 0.34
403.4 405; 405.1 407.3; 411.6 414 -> 0.06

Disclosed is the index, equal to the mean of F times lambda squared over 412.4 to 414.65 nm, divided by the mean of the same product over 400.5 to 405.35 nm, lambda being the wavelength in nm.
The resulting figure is 1.0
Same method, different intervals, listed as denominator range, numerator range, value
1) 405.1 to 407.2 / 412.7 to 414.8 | 1.03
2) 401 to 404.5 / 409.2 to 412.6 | 0.86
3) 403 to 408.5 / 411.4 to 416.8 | 1.02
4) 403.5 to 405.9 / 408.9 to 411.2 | 0.82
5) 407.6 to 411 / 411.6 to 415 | 1.20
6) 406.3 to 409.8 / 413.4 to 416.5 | 1.13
